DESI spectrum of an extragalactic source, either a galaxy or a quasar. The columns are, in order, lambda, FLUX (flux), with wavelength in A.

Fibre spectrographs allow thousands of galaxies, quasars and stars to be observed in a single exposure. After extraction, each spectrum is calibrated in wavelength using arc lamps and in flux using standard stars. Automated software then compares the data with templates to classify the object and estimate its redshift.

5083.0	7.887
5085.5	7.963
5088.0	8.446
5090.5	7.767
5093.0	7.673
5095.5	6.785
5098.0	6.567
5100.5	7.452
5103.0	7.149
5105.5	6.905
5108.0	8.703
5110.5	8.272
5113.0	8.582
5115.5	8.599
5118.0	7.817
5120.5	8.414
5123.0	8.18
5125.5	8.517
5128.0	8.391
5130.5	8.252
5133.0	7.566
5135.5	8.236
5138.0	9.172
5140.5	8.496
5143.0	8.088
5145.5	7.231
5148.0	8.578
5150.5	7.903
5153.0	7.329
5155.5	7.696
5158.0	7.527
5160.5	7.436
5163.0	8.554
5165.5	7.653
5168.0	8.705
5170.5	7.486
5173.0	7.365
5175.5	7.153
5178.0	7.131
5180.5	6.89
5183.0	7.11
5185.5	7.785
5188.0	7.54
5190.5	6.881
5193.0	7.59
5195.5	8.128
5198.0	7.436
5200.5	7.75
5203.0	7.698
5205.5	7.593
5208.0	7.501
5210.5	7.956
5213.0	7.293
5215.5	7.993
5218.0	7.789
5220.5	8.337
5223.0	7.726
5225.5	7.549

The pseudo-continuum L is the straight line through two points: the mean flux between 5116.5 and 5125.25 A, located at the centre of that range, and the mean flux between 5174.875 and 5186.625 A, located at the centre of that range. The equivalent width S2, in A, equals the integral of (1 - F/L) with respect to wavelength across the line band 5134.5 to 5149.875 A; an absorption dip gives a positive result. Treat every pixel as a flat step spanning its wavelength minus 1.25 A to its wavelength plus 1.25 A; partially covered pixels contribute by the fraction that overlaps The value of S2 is -0.86 A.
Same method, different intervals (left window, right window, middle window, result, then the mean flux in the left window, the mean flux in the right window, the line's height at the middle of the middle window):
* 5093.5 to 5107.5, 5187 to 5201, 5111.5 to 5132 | -3.2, 7.1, 7.54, 7.2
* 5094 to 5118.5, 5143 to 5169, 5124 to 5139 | -1.1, 7.68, 7.86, 7.77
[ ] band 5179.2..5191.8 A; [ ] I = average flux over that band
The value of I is 7.24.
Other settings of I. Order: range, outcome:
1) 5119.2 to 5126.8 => 8.37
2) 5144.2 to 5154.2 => 7.76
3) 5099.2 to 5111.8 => 7.7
